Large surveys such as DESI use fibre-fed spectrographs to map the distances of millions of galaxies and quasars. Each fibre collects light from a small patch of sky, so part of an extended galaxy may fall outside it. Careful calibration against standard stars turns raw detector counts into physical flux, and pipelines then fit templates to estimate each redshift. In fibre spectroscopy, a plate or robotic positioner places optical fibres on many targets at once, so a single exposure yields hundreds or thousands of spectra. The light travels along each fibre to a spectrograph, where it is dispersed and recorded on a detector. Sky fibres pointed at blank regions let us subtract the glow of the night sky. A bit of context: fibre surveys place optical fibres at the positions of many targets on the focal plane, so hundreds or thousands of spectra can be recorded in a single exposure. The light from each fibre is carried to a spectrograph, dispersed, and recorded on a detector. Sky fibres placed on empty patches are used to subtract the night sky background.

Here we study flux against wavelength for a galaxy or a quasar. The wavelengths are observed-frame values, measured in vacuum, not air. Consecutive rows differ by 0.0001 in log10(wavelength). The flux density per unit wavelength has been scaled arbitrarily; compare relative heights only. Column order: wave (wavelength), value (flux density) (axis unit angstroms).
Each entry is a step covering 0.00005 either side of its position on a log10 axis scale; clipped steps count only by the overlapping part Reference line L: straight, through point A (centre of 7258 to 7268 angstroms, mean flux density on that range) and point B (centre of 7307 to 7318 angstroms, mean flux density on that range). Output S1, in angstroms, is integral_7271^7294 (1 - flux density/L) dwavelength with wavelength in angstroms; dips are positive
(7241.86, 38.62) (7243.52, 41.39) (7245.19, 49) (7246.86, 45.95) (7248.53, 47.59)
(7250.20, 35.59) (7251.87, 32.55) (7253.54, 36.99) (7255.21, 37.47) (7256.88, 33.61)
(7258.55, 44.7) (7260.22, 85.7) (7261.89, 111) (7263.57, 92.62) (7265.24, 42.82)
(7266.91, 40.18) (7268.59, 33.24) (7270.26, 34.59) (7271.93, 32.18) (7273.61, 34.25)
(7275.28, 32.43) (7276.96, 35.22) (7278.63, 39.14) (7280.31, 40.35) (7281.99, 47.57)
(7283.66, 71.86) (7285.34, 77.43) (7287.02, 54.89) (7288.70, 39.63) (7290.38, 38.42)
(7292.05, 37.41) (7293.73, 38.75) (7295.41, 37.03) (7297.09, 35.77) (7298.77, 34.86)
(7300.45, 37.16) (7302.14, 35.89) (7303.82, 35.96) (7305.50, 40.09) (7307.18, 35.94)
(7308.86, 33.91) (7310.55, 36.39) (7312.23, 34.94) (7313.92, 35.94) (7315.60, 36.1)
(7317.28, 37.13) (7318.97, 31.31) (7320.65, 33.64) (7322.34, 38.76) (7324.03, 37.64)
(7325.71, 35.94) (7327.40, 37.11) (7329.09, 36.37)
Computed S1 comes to 4.6 angstroms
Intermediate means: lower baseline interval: 69.3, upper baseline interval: 35.7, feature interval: 44.4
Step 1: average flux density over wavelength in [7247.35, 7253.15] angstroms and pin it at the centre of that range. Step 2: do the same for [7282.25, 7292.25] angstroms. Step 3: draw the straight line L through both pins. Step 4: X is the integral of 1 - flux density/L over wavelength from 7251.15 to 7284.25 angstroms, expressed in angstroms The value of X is -1.7 angstroms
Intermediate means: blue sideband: 38.9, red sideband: 54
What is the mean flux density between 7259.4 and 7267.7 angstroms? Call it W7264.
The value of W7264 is 74.6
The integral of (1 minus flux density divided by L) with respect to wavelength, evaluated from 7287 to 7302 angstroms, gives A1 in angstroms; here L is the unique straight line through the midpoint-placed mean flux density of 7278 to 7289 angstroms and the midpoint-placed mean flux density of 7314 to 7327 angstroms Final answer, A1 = 3.2 angstroms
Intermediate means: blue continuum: 53.9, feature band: 38.3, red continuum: 35.9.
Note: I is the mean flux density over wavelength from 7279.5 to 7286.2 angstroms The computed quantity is 59.4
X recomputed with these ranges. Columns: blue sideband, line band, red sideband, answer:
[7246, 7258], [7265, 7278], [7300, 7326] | 0.9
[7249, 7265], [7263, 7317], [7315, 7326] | 4.8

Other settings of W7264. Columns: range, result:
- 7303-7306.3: 38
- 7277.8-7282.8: 42.3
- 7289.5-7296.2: 38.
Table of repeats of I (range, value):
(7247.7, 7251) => 41.6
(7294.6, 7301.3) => 36.2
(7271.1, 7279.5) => 34.7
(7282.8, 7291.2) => 56.4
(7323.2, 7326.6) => 36.8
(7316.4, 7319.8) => 34.3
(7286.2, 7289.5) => 47.3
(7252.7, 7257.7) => 36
